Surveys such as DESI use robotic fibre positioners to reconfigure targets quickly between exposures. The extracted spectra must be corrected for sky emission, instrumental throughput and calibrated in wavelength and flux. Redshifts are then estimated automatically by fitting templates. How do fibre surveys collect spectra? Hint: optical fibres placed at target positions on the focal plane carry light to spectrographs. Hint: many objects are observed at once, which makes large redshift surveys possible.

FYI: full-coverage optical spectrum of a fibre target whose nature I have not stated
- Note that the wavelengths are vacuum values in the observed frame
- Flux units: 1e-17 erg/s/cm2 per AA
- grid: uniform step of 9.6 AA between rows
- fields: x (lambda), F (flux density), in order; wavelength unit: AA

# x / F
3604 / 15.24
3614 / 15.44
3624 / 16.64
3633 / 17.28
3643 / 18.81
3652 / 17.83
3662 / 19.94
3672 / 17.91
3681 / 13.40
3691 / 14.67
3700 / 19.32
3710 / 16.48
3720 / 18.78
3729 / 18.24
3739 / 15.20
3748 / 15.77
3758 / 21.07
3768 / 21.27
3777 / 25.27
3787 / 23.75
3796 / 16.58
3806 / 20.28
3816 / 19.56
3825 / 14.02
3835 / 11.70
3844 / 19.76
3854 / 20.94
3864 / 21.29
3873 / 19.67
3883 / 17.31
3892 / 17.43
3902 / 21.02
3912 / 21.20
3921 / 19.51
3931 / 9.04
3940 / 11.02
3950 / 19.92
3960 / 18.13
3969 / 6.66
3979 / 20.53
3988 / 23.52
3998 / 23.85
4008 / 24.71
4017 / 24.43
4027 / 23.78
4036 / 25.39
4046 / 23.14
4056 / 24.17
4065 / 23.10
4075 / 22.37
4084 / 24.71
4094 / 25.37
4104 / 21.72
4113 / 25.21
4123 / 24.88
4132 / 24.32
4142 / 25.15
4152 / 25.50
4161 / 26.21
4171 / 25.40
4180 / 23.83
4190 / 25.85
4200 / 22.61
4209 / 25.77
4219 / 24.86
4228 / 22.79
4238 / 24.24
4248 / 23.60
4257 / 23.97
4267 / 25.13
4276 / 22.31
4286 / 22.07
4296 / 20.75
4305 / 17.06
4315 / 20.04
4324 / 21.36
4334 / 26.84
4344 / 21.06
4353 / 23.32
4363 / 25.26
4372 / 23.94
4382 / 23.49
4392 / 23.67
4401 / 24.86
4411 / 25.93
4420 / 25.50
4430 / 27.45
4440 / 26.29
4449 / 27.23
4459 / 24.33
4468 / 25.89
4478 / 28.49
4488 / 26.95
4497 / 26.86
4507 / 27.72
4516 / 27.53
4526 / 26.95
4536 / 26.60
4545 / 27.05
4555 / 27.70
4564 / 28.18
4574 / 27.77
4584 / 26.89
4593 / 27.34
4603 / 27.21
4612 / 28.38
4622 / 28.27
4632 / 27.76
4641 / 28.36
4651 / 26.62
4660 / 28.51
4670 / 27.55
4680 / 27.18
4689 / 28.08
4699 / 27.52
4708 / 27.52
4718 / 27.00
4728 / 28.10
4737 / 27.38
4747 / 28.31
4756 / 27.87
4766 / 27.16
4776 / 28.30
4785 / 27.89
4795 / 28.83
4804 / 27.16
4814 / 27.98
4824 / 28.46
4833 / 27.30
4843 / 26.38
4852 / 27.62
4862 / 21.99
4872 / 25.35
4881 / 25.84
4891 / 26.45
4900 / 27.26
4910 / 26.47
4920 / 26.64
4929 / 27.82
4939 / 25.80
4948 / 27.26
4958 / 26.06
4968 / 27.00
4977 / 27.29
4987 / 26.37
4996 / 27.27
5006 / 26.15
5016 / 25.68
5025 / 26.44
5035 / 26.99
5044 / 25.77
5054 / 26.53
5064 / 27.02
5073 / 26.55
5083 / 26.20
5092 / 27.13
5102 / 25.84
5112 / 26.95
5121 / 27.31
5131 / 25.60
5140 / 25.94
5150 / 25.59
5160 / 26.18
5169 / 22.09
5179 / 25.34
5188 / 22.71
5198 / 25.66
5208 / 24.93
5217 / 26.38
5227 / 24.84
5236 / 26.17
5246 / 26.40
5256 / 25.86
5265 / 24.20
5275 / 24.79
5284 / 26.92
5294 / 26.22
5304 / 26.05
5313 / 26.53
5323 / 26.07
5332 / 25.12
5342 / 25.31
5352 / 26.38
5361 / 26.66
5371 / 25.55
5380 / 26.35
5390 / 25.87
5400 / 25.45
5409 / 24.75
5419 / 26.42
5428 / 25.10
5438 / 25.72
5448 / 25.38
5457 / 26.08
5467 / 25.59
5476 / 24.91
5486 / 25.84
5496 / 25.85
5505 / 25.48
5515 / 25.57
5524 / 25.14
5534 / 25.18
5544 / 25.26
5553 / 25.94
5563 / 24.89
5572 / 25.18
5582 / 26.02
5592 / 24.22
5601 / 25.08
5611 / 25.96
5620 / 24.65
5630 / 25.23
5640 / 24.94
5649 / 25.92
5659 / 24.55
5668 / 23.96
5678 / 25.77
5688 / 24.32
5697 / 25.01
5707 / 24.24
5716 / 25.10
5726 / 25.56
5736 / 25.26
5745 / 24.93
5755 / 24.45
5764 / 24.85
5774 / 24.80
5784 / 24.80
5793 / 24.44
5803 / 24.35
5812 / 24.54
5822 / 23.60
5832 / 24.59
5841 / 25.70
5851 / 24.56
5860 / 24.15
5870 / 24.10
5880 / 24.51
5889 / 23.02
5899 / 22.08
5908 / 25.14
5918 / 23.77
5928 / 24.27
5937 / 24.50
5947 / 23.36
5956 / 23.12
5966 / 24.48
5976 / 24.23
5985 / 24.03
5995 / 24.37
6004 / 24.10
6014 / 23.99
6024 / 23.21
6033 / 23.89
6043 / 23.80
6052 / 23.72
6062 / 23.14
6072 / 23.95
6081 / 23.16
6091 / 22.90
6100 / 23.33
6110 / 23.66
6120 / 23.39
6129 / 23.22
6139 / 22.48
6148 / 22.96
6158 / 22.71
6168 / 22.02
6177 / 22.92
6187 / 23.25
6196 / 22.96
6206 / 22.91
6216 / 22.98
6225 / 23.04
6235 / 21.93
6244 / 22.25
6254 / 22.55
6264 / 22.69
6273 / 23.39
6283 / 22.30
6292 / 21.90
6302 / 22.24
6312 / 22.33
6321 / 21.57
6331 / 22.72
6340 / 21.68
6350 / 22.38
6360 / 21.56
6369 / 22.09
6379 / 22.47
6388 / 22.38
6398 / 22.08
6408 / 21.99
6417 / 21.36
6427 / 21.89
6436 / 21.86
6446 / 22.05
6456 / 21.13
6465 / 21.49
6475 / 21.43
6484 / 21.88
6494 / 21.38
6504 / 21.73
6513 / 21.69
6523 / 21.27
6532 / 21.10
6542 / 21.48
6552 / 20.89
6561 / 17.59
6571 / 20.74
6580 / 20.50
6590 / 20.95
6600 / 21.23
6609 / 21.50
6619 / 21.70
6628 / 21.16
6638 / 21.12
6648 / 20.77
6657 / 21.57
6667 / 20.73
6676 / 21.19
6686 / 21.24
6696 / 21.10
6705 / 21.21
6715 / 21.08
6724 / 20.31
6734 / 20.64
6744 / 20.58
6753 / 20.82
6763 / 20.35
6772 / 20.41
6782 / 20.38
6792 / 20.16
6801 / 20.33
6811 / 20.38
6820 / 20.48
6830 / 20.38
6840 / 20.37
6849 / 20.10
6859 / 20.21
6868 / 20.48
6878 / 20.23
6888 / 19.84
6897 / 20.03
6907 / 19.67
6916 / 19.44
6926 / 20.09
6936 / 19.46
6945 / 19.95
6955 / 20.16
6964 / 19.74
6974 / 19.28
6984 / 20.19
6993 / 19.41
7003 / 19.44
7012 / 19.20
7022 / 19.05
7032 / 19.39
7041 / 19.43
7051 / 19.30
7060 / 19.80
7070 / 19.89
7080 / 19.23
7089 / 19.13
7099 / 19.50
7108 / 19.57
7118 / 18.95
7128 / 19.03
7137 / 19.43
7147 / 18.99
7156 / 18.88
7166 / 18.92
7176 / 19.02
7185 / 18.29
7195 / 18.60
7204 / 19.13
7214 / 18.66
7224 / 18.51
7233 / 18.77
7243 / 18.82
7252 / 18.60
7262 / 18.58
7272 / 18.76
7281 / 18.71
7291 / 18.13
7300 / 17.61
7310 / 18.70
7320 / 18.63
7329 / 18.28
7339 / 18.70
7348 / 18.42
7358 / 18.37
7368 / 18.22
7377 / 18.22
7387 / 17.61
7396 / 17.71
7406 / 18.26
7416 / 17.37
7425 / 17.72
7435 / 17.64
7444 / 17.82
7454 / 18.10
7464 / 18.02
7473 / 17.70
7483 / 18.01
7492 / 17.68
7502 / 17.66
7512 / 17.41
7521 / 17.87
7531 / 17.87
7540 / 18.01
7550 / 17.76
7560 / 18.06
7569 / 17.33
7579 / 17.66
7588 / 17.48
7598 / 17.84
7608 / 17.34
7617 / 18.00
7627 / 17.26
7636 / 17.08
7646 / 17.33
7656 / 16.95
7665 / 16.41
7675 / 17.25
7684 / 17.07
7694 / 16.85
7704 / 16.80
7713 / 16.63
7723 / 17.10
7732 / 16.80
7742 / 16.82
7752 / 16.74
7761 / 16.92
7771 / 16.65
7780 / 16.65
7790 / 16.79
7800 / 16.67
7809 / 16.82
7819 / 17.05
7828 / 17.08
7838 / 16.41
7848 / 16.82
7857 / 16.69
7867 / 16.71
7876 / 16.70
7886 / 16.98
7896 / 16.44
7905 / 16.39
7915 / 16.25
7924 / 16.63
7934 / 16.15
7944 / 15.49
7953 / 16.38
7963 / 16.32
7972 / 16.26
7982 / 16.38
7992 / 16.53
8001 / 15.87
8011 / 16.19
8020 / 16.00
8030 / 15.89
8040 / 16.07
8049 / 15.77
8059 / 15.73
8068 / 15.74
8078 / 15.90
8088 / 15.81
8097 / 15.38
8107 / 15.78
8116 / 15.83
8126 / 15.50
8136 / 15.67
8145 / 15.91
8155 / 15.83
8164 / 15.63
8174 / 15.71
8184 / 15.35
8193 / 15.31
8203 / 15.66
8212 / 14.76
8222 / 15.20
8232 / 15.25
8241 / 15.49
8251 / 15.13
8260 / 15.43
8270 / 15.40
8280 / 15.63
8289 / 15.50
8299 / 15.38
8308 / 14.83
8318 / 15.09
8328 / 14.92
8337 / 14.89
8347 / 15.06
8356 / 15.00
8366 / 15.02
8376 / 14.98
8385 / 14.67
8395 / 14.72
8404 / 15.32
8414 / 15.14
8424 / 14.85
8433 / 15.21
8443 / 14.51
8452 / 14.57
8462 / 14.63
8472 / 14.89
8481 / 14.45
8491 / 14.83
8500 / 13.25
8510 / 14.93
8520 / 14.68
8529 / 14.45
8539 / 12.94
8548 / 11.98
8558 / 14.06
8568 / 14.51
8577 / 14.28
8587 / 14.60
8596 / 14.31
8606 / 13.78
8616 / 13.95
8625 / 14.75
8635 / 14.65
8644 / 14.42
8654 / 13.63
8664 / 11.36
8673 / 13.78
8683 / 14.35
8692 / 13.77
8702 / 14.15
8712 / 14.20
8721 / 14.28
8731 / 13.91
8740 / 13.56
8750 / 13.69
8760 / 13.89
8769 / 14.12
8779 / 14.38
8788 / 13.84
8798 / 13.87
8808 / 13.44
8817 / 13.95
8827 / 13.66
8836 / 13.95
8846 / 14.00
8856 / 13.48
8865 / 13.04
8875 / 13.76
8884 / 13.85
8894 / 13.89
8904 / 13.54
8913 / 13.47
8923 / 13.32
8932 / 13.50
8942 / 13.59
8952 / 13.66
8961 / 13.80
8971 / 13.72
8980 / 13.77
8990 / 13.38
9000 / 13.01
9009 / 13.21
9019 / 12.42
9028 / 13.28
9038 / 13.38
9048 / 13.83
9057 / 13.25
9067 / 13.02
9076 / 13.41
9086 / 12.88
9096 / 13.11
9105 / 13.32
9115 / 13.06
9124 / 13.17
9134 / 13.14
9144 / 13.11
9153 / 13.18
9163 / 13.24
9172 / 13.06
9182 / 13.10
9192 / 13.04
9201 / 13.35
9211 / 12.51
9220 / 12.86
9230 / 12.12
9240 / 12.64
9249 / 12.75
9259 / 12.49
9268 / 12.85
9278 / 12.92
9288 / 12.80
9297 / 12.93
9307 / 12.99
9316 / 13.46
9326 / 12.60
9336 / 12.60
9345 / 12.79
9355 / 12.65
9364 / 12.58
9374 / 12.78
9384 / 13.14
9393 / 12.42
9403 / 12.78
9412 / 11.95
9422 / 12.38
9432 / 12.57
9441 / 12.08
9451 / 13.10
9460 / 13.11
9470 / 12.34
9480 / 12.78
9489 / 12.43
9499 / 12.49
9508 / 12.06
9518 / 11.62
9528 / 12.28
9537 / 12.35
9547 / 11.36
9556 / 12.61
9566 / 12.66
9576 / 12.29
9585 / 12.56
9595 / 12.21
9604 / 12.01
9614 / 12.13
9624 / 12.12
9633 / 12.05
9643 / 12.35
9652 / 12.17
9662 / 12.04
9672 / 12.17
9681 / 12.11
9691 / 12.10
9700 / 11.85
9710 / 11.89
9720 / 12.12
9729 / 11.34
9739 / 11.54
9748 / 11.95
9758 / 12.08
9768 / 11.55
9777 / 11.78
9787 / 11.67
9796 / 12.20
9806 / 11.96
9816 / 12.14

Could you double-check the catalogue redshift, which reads 0.00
